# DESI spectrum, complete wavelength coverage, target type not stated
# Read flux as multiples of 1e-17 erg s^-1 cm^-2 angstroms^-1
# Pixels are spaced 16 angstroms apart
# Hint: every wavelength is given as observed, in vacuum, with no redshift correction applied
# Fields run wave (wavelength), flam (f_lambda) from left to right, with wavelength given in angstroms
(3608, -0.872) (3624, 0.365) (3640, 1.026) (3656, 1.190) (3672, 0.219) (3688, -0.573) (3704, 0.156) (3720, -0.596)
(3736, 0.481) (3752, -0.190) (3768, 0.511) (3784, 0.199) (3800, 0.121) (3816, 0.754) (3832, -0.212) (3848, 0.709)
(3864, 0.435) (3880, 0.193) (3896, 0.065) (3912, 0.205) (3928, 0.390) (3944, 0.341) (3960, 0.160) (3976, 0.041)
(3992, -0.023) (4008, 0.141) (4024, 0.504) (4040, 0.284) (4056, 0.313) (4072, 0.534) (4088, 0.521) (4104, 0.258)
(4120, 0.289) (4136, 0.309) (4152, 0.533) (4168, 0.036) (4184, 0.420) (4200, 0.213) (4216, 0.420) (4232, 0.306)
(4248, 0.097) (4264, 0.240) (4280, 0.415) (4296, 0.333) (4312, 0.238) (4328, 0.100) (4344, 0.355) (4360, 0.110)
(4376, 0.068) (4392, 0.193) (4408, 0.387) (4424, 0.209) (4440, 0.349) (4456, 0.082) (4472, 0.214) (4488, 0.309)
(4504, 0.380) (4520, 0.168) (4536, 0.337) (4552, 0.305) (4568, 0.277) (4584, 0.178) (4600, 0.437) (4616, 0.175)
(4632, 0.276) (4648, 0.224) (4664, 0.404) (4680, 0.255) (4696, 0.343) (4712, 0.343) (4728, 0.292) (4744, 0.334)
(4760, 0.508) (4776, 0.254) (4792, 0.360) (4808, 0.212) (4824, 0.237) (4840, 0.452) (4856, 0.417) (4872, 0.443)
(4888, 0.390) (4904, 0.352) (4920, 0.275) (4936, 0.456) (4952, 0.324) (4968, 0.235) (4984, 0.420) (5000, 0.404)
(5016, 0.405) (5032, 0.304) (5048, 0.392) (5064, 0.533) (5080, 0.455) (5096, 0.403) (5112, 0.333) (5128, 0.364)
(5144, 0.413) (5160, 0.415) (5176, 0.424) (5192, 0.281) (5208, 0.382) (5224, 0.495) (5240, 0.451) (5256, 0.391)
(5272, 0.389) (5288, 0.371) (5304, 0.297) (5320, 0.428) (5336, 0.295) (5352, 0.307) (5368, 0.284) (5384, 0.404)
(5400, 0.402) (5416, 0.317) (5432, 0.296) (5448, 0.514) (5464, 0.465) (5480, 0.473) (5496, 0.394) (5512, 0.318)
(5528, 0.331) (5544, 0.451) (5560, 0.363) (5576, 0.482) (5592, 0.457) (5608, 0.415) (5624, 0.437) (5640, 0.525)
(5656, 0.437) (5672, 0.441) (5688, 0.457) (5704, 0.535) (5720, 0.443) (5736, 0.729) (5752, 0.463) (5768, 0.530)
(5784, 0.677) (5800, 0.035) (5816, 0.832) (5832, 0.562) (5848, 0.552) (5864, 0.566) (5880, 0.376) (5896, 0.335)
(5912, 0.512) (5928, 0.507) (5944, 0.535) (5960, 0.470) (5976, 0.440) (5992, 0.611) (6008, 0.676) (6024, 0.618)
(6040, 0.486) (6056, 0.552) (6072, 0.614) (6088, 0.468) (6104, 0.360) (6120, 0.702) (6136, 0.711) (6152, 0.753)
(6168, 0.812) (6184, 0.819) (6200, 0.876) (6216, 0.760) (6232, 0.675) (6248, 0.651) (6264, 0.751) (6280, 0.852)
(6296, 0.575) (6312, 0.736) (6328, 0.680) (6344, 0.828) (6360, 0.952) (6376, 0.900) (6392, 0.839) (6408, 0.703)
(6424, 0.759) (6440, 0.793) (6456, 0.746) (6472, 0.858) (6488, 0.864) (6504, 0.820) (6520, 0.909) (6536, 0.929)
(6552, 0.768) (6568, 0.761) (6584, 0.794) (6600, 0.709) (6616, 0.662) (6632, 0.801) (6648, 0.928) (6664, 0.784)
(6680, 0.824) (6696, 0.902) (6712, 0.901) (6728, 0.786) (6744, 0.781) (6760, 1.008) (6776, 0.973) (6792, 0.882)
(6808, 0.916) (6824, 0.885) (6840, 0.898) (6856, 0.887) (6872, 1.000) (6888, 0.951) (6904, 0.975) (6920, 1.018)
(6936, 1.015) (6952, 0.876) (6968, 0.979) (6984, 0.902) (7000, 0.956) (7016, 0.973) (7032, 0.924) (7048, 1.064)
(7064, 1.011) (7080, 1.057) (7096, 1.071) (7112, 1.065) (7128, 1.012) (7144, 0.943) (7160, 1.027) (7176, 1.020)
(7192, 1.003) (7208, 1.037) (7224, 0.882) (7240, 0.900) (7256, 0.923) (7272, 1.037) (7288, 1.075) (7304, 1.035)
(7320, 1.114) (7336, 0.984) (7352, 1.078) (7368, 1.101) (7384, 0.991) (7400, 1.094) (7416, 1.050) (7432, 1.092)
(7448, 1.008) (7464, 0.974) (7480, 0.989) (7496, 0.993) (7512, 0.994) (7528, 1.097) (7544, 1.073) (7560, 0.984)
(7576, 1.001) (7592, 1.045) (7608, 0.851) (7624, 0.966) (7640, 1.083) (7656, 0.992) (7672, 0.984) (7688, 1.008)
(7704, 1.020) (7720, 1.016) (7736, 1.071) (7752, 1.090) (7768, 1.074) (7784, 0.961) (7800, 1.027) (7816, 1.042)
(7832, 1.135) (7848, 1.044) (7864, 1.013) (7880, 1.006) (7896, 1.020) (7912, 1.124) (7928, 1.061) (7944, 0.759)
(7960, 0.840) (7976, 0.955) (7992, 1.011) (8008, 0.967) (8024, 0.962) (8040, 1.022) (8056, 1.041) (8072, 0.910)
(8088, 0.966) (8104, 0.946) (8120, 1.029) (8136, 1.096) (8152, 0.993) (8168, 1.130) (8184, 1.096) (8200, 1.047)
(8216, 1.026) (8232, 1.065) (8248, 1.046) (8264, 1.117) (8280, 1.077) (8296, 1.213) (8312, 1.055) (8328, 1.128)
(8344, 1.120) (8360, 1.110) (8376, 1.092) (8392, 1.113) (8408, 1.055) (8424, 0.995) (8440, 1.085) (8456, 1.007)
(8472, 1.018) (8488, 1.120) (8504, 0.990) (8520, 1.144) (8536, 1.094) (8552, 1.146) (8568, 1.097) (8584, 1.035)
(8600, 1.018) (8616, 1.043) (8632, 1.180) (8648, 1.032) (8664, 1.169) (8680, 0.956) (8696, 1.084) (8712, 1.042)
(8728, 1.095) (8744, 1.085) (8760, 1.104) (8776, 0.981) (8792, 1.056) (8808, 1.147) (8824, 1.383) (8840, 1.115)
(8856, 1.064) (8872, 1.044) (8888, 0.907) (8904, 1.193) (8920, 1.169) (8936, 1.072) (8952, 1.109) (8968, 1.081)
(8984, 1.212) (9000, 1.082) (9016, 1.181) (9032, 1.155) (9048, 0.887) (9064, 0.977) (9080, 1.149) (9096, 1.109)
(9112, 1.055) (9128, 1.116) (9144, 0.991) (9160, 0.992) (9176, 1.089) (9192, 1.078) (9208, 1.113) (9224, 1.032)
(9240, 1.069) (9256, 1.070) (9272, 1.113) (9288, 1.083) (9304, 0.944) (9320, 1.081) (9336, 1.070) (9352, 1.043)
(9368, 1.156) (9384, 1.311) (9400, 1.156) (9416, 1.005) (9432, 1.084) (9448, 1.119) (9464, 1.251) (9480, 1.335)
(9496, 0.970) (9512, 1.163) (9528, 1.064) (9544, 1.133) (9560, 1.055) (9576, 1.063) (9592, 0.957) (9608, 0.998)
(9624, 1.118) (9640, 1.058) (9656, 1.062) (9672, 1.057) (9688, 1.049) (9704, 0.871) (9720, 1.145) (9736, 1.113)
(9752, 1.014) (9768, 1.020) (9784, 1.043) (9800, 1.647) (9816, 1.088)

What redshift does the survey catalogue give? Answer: 0.54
